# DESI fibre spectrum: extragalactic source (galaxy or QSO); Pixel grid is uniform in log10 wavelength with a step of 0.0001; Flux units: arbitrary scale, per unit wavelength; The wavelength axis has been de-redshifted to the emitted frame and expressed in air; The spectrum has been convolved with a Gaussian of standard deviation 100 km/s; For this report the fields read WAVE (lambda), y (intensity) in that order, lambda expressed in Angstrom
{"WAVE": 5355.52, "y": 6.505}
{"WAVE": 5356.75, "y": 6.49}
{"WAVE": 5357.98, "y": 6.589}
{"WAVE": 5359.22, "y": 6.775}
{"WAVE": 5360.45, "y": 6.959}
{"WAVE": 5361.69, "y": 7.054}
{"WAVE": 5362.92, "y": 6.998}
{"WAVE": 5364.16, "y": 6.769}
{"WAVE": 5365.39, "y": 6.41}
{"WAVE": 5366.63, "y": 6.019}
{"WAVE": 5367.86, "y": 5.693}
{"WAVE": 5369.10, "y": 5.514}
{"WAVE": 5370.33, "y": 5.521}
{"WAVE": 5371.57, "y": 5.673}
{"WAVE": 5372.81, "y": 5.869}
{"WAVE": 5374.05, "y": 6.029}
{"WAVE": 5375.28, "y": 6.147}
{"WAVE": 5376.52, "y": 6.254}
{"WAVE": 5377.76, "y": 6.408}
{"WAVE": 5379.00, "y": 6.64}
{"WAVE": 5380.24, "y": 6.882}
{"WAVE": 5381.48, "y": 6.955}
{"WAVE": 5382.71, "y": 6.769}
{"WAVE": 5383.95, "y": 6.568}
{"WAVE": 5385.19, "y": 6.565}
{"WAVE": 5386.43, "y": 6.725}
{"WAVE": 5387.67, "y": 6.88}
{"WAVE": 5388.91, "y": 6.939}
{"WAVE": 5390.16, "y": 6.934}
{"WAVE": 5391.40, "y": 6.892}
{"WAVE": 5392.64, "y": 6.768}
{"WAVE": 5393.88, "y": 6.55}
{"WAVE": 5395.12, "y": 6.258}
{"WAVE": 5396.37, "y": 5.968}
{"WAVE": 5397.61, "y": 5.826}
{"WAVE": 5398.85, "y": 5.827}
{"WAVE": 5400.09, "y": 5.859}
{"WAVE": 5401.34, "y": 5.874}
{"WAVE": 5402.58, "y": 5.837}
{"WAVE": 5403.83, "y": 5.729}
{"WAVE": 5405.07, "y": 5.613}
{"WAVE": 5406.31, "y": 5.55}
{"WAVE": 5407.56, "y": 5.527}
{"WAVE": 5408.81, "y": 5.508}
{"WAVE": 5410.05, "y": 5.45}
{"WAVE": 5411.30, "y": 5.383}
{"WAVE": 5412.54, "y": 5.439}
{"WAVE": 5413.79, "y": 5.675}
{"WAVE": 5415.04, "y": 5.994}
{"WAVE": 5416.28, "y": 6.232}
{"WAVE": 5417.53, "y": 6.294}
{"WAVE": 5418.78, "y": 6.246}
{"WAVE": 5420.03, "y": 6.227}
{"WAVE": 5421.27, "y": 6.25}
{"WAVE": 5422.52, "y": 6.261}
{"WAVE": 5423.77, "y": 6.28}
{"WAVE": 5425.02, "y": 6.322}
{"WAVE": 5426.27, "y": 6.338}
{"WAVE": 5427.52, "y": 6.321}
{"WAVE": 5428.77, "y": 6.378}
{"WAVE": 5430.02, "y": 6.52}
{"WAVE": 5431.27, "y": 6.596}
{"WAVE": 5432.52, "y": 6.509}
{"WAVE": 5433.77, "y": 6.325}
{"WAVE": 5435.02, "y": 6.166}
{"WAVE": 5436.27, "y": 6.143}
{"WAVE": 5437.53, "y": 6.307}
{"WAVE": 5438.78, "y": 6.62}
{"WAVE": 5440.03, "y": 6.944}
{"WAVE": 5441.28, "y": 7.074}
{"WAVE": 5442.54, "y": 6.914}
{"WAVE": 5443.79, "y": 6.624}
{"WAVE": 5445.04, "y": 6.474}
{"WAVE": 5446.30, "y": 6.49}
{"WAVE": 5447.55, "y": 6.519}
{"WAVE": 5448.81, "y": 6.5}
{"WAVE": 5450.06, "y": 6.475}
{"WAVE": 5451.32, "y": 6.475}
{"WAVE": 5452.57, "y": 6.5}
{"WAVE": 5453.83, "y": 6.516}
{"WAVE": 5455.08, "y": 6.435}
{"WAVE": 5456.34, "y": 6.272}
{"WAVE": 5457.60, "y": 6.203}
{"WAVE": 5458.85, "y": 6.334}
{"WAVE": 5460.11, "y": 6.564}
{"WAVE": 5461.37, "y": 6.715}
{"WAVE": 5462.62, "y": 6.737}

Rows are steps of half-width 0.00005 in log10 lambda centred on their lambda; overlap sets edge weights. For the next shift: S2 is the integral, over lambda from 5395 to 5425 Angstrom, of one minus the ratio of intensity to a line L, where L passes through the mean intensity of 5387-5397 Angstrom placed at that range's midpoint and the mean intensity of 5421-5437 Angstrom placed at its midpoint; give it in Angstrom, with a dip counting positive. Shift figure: 2.8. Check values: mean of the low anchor 6.64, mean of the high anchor 6.34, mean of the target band 5.88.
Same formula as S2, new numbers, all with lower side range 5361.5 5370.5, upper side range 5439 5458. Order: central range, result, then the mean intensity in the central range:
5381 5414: 1.2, 6.15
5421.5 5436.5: 0.3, 6.35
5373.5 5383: -0.3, 6.51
